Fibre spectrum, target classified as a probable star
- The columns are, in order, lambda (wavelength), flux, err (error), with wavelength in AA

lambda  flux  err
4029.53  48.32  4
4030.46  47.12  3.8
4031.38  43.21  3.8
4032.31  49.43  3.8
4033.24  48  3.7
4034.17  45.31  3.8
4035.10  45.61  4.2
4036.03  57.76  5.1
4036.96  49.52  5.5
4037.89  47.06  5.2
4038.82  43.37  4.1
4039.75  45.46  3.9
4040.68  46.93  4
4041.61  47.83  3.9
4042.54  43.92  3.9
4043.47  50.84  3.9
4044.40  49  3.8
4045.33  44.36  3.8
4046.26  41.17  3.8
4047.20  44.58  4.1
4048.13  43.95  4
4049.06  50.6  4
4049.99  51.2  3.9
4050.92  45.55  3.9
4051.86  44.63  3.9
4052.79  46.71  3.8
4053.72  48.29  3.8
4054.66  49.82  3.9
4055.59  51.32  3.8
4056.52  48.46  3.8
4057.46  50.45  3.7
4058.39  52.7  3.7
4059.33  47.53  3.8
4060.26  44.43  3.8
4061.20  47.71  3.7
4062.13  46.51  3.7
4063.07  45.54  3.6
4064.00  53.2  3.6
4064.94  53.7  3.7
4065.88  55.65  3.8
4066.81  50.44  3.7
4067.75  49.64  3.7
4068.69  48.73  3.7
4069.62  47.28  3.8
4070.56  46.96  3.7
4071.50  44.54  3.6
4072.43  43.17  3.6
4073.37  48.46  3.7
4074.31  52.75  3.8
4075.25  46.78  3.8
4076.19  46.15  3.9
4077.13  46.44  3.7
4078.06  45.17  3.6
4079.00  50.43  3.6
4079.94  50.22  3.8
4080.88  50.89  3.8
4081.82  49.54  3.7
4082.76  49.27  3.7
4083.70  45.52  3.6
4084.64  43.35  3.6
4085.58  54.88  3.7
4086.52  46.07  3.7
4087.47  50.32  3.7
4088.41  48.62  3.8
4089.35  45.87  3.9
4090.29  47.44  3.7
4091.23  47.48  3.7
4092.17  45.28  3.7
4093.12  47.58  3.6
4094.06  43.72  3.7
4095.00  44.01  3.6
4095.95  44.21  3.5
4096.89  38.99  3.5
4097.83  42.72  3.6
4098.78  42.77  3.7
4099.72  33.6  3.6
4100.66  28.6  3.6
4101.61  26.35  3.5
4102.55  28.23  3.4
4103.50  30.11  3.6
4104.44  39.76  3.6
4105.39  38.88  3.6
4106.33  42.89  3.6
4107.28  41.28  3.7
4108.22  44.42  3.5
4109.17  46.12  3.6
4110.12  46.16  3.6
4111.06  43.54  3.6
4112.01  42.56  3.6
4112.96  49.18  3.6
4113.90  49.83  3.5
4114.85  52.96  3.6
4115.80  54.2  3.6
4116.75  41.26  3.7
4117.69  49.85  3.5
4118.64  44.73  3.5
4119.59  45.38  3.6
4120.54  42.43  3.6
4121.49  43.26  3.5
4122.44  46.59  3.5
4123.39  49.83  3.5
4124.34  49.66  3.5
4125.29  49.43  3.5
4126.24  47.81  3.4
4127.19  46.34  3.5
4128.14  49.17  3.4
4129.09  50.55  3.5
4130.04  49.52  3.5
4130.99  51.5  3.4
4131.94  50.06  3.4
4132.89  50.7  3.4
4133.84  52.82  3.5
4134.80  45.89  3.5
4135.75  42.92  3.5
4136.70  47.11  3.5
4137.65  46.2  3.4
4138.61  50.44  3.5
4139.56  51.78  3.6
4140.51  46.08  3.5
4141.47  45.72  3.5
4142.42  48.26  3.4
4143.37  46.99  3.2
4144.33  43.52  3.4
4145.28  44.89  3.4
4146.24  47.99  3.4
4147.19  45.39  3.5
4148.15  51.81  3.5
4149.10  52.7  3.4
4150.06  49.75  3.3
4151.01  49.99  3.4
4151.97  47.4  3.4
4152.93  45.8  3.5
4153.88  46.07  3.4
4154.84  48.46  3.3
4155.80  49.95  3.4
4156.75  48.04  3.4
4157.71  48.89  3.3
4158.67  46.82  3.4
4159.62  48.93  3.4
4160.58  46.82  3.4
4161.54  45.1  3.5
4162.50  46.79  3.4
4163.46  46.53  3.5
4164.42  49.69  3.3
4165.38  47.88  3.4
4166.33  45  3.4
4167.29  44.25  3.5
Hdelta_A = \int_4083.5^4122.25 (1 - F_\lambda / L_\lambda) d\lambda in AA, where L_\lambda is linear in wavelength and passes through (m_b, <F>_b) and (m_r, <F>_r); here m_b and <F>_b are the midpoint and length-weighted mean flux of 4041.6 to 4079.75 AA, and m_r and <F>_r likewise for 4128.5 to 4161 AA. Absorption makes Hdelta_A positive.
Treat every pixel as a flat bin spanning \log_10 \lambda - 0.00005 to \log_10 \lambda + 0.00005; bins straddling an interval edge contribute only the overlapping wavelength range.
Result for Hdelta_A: 3.7 AA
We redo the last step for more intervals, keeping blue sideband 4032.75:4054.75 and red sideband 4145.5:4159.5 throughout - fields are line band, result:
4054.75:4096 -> -0.62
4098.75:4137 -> 2.72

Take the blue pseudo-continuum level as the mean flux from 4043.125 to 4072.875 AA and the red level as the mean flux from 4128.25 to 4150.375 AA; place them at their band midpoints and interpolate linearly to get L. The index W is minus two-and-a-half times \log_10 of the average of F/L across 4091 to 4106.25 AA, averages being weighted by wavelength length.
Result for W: 0.235 mag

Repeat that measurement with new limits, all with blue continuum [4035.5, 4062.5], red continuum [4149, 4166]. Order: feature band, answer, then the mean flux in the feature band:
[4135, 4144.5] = 0.02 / 47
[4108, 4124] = 0.03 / 46.6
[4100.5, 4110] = 0.27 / 37.3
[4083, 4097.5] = 0.04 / 46.2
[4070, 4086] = 0.00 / 47.9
